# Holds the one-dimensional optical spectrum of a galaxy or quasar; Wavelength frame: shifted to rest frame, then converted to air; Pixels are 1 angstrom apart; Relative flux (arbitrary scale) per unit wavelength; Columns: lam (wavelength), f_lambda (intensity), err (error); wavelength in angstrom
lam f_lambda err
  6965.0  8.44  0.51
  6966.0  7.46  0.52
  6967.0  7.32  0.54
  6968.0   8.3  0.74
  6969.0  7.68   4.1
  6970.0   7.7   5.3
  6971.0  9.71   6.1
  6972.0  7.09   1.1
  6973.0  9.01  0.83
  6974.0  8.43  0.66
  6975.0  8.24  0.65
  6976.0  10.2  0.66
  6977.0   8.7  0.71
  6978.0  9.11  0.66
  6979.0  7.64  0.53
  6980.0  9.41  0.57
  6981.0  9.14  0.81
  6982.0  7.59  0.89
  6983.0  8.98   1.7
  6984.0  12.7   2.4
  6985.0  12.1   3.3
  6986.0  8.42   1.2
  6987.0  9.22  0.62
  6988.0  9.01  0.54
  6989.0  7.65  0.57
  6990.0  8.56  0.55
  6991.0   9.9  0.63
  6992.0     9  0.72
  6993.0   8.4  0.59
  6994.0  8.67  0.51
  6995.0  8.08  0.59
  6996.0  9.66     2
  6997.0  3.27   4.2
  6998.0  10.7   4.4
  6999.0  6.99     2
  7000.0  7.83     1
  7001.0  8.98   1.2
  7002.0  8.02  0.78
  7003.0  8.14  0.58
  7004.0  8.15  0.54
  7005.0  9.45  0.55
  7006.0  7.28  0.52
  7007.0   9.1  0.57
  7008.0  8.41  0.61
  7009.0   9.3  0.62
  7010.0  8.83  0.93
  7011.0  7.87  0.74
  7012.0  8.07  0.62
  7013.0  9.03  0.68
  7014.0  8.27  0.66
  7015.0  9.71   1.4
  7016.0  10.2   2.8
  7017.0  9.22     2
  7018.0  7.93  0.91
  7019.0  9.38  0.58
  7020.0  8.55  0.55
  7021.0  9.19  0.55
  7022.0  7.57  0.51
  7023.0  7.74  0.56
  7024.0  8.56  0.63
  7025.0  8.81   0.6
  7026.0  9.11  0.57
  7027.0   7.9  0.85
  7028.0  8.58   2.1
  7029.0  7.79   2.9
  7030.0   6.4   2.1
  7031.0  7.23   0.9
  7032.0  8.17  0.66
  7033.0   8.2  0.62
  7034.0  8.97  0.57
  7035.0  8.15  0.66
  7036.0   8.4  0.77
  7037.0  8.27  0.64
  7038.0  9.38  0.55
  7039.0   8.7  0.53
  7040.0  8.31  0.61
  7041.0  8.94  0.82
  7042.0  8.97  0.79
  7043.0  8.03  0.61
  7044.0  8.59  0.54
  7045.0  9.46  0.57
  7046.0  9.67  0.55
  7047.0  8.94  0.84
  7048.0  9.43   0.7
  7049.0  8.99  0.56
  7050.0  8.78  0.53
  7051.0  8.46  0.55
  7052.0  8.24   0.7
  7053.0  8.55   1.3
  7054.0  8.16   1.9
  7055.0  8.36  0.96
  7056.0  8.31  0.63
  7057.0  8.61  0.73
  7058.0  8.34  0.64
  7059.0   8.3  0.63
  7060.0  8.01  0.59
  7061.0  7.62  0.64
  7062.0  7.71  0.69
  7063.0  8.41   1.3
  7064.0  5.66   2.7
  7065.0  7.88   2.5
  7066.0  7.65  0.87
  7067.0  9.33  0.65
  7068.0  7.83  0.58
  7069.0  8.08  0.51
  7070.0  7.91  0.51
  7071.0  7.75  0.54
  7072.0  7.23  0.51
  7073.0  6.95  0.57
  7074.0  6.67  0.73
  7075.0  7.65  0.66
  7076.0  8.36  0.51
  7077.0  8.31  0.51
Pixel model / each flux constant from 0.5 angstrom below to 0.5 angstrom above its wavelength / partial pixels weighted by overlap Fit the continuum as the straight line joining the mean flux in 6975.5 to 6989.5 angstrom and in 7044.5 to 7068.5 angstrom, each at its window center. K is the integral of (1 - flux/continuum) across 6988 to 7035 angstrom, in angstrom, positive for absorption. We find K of 2.7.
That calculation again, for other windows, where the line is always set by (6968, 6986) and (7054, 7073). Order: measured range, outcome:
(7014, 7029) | -0.5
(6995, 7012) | 0.8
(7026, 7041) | 0.1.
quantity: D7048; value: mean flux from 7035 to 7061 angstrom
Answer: 8.62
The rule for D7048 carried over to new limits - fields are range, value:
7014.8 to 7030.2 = 8.56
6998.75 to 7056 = 8.53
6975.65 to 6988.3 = 9.4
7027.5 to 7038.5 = 8.14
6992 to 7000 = 8.02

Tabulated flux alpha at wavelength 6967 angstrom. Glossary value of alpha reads 7.32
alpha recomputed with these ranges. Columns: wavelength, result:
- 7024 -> 8.56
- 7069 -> 8.08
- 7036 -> 8.4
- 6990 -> 8.56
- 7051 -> 8.46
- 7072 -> 7.23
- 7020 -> 8.55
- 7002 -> 8.02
